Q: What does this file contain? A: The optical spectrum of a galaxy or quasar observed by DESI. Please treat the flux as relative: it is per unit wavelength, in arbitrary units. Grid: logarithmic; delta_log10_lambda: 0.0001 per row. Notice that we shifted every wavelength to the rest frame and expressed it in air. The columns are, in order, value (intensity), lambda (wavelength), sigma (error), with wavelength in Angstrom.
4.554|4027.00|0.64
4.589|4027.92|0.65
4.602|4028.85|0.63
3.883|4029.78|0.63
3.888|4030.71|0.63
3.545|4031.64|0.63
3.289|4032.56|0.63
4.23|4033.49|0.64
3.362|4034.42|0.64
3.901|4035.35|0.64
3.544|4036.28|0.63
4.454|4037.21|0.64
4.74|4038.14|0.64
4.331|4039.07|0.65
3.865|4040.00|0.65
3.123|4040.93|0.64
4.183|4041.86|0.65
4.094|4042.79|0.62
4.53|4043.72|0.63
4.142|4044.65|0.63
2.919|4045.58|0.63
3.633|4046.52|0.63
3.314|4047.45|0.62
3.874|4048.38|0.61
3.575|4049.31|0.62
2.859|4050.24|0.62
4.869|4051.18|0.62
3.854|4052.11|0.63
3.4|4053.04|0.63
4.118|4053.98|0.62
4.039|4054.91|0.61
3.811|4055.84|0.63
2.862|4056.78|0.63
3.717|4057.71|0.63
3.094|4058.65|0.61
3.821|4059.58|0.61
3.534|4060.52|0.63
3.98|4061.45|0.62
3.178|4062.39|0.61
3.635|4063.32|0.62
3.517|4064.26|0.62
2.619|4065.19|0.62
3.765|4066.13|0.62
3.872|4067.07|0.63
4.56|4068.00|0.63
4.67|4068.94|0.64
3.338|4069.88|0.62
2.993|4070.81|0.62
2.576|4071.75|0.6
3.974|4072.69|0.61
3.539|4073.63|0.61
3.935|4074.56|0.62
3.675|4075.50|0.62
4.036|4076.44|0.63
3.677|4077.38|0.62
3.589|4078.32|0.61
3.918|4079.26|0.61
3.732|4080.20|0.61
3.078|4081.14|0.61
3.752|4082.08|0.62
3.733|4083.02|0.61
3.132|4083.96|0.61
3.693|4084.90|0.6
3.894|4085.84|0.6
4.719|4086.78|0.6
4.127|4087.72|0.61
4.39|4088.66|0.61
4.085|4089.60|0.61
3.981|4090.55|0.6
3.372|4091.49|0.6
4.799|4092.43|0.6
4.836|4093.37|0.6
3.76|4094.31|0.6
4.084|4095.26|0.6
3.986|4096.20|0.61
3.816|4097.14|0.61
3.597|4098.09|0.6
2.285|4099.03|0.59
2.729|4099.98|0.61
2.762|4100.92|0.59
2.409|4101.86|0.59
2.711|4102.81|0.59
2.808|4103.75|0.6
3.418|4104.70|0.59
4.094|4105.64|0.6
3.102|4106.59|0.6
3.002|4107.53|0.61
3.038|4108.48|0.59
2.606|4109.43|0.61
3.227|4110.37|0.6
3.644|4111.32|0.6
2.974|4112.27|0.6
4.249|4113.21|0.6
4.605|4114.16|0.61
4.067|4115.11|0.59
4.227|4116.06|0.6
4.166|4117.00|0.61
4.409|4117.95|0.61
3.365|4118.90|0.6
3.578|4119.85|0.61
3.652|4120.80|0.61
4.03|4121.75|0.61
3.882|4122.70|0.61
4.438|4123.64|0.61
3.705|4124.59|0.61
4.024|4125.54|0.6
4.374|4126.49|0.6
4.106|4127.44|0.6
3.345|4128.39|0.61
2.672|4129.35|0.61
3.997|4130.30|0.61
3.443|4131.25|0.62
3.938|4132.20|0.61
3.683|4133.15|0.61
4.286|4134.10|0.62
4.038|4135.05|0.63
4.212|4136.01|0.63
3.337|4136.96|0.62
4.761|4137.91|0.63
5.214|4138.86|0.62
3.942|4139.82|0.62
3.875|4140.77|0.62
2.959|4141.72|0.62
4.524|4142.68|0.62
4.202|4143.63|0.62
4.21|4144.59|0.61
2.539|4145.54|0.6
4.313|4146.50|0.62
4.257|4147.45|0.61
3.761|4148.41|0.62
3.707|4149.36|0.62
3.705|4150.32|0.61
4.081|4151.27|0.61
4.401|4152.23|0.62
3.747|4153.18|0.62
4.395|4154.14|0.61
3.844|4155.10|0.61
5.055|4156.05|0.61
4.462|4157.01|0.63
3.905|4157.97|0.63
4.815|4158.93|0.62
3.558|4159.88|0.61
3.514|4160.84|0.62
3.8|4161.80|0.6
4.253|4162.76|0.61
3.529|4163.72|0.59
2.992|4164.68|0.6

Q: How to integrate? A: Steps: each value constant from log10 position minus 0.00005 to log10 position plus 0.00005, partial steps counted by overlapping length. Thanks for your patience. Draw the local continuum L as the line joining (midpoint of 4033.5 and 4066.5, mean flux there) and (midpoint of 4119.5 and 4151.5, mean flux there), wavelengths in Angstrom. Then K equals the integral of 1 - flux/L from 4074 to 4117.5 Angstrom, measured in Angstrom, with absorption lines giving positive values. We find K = 2.1 Angstrom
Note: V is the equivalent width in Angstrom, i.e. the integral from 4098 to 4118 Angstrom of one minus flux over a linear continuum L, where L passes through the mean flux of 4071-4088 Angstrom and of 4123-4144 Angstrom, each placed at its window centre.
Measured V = 2.6 Angstrom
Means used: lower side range 3.69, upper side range 3.96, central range 3.34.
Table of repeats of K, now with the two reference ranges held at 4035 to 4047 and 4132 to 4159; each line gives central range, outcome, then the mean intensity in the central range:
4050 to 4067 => 1.6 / 3.61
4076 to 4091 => 0.6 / 3.84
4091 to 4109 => 2.8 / 3.4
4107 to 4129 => 1.5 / 3.76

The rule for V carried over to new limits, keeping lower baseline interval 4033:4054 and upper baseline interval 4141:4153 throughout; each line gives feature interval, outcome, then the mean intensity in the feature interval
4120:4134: 0.2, 3.81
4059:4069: 0.4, 3.7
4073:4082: 0.4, 3.69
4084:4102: 0.5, 3.76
